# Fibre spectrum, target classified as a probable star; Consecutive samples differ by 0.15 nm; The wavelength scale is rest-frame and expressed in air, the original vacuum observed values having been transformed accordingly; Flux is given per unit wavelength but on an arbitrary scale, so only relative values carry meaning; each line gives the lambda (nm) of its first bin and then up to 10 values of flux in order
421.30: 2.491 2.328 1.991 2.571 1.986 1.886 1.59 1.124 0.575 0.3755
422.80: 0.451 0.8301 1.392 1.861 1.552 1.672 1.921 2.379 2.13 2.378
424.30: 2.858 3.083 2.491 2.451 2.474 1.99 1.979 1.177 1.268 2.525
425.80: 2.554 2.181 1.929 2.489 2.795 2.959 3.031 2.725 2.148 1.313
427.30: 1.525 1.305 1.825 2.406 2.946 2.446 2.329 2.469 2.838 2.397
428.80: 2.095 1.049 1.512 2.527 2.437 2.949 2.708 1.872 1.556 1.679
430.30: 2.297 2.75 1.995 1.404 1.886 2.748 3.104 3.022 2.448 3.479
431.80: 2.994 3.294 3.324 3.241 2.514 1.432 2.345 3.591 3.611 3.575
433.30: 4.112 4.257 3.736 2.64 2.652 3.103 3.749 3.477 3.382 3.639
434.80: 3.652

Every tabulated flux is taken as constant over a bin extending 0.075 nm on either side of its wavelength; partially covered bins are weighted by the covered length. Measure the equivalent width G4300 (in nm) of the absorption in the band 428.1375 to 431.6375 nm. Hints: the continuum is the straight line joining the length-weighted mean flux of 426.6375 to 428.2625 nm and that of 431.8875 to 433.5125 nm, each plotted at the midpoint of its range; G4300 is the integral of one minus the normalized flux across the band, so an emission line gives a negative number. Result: 0.48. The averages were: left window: 2.17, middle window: 2.29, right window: 3.2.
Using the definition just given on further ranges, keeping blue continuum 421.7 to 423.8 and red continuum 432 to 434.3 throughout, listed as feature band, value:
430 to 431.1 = 0.28 nm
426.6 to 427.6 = 0.06 nm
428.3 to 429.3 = 0.14 nm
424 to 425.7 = -0.46 nm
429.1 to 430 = 0.08 nm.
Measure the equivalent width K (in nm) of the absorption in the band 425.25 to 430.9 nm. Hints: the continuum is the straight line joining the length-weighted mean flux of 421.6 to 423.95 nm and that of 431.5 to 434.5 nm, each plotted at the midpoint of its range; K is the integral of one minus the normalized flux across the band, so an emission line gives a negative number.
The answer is 0.44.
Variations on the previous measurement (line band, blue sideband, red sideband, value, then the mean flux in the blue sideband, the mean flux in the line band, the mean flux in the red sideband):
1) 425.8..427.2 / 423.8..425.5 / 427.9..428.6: -0.01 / 2.26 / 2.42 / 2.56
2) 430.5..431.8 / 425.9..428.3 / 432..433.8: 0.17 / 2.27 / 2.54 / 3.21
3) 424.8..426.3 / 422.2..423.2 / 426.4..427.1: 0.05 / 0.878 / 2.06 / 2.67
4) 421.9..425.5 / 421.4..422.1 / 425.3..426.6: 0.70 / 2.16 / 1.76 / 2.21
